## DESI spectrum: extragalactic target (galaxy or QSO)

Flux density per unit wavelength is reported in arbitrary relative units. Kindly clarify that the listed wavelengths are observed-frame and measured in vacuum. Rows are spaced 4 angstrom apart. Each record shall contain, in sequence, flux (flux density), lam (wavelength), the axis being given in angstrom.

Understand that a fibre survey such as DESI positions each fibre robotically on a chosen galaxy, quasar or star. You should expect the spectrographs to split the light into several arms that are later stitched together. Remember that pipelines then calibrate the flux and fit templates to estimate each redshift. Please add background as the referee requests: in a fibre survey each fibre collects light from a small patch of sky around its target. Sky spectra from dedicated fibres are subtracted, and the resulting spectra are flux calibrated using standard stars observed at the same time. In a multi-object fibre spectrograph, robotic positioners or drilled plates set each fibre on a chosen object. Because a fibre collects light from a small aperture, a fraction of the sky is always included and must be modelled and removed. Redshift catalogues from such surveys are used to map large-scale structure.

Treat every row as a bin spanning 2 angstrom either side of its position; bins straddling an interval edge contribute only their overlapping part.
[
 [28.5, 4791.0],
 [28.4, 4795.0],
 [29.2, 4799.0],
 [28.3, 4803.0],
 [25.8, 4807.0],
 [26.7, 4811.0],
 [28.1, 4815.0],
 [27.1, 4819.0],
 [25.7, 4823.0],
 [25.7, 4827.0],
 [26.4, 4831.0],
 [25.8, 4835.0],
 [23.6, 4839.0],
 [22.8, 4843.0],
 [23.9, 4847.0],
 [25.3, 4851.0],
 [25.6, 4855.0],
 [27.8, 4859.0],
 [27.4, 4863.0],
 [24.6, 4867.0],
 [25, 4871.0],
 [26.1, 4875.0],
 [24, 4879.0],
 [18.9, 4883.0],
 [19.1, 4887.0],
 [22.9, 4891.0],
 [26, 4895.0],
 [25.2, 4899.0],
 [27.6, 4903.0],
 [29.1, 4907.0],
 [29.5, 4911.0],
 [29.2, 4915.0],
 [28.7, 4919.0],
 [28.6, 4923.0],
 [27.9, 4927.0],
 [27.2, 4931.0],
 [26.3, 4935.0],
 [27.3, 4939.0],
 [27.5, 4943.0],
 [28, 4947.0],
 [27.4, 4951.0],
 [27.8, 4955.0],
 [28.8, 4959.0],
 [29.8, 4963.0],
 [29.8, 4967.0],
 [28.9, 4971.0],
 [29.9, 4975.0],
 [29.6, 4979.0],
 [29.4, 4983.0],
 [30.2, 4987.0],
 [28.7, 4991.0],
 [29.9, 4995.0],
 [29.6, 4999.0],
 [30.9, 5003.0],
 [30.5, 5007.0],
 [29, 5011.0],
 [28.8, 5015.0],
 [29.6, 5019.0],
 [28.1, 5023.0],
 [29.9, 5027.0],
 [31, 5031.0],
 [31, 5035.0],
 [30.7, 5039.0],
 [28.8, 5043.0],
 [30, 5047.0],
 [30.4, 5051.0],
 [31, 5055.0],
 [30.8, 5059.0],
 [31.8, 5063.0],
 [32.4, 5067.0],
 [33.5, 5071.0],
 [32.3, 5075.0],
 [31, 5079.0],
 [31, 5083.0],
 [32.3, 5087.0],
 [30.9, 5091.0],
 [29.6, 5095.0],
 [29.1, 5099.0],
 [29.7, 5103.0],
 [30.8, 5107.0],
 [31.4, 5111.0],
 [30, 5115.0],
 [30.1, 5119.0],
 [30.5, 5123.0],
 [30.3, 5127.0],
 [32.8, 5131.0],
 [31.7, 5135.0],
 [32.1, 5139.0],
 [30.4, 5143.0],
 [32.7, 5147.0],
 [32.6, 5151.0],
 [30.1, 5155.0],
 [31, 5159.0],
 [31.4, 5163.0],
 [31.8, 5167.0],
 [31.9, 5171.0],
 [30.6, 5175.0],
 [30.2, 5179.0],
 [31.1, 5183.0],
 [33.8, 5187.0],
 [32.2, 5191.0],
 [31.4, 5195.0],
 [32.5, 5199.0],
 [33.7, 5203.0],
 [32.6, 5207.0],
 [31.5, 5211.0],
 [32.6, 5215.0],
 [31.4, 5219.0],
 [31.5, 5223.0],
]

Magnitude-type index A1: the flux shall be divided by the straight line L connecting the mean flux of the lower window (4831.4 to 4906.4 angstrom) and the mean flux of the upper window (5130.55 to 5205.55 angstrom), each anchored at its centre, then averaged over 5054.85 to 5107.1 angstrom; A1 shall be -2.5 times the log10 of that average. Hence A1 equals -0.05 mag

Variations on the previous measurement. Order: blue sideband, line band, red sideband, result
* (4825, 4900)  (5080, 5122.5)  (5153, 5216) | -0.02 mag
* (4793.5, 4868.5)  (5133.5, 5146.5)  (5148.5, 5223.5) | -0.02 mag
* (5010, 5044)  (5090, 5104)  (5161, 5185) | 0.02 mag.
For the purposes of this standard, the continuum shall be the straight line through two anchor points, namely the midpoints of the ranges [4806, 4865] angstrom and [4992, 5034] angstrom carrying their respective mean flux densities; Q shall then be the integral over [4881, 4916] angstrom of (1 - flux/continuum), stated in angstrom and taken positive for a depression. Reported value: 2.69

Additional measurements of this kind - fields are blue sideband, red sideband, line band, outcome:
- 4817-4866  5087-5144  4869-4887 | 2.22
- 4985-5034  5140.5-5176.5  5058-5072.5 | -0.87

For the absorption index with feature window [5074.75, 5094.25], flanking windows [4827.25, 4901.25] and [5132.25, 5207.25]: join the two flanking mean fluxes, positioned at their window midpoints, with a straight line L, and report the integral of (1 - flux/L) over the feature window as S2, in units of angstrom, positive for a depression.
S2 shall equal -1.0 angstrom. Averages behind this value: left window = 24.5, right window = 31.8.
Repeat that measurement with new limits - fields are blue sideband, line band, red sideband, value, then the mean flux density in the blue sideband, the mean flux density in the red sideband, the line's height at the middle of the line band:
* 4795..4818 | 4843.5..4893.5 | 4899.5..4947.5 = 6.5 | 27.7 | 28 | 27.8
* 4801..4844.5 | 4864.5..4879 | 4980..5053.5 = 1.0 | 26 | 29.8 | 27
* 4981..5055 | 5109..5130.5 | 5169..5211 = 0.3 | 29.8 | 32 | 31.1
